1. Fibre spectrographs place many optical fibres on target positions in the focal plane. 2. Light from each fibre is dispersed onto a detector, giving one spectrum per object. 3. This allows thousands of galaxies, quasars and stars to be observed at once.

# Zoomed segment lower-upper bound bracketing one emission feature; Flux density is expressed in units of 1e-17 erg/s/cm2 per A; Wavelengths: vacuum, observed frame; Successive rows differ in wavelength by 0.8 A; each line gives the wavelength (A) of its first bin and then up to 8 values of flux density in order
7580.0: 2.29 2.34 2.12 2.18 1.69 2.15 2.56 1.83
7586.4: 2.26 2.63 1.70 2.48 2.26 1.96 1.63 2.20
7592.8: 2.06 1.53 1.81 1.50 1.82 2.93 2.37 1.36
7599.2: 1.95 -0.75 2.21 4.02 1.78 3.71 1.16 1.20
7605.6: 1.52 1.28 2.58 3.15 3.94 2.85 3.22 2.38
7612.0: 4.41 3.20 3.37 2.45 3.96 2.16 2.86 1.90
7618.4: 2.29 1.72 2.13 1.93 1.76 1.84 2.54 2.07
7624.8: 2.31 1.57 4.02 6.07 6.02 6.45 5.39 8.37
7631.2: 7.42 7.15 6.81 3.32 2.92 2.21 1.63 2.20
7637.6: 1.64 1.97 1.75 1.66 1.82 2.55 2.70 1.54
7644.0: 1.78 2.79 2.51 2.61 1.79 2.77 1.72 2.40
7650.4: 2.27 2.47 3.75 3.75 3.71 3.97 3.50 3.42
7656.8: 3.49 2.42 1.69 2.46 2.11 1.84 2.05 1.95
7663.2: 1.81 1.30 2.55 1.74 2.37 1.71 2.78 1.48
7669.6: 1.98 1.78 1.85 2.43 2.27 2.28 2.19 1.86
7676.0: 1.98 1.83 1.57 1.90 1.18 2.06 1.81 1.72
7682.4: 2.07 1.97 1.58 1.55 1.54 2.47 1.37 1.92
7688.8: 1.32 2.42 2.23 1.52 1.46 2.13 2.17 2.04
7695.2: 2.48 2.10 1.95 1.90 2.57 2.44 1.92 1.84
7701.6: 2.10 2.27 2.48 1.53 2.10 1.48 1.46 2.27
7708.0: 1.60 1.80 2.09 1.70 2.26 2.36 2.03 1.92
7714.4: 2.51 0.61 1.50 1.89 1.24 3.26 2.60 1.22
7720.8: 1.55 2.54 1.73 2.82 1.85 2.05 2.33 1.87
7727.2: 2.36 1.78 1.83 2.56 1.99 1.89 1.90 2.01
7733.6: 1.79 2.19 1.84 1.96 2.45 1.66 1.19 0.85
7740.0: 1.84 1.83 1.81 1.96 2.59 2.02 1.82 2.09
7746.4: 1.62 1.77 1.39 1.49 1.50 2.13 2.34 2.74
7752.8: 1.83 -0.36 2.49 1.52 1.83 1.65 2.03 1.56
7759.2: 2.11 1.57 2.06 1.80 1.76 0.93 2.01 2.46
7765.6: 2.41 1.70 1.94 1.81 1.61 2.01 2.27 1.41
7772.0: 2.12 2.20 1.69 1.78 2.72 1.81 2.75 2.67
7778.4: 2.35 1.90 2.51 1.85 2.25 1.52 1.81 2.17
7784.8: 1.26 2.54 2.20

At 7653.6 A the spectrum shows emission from [N II] 6583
